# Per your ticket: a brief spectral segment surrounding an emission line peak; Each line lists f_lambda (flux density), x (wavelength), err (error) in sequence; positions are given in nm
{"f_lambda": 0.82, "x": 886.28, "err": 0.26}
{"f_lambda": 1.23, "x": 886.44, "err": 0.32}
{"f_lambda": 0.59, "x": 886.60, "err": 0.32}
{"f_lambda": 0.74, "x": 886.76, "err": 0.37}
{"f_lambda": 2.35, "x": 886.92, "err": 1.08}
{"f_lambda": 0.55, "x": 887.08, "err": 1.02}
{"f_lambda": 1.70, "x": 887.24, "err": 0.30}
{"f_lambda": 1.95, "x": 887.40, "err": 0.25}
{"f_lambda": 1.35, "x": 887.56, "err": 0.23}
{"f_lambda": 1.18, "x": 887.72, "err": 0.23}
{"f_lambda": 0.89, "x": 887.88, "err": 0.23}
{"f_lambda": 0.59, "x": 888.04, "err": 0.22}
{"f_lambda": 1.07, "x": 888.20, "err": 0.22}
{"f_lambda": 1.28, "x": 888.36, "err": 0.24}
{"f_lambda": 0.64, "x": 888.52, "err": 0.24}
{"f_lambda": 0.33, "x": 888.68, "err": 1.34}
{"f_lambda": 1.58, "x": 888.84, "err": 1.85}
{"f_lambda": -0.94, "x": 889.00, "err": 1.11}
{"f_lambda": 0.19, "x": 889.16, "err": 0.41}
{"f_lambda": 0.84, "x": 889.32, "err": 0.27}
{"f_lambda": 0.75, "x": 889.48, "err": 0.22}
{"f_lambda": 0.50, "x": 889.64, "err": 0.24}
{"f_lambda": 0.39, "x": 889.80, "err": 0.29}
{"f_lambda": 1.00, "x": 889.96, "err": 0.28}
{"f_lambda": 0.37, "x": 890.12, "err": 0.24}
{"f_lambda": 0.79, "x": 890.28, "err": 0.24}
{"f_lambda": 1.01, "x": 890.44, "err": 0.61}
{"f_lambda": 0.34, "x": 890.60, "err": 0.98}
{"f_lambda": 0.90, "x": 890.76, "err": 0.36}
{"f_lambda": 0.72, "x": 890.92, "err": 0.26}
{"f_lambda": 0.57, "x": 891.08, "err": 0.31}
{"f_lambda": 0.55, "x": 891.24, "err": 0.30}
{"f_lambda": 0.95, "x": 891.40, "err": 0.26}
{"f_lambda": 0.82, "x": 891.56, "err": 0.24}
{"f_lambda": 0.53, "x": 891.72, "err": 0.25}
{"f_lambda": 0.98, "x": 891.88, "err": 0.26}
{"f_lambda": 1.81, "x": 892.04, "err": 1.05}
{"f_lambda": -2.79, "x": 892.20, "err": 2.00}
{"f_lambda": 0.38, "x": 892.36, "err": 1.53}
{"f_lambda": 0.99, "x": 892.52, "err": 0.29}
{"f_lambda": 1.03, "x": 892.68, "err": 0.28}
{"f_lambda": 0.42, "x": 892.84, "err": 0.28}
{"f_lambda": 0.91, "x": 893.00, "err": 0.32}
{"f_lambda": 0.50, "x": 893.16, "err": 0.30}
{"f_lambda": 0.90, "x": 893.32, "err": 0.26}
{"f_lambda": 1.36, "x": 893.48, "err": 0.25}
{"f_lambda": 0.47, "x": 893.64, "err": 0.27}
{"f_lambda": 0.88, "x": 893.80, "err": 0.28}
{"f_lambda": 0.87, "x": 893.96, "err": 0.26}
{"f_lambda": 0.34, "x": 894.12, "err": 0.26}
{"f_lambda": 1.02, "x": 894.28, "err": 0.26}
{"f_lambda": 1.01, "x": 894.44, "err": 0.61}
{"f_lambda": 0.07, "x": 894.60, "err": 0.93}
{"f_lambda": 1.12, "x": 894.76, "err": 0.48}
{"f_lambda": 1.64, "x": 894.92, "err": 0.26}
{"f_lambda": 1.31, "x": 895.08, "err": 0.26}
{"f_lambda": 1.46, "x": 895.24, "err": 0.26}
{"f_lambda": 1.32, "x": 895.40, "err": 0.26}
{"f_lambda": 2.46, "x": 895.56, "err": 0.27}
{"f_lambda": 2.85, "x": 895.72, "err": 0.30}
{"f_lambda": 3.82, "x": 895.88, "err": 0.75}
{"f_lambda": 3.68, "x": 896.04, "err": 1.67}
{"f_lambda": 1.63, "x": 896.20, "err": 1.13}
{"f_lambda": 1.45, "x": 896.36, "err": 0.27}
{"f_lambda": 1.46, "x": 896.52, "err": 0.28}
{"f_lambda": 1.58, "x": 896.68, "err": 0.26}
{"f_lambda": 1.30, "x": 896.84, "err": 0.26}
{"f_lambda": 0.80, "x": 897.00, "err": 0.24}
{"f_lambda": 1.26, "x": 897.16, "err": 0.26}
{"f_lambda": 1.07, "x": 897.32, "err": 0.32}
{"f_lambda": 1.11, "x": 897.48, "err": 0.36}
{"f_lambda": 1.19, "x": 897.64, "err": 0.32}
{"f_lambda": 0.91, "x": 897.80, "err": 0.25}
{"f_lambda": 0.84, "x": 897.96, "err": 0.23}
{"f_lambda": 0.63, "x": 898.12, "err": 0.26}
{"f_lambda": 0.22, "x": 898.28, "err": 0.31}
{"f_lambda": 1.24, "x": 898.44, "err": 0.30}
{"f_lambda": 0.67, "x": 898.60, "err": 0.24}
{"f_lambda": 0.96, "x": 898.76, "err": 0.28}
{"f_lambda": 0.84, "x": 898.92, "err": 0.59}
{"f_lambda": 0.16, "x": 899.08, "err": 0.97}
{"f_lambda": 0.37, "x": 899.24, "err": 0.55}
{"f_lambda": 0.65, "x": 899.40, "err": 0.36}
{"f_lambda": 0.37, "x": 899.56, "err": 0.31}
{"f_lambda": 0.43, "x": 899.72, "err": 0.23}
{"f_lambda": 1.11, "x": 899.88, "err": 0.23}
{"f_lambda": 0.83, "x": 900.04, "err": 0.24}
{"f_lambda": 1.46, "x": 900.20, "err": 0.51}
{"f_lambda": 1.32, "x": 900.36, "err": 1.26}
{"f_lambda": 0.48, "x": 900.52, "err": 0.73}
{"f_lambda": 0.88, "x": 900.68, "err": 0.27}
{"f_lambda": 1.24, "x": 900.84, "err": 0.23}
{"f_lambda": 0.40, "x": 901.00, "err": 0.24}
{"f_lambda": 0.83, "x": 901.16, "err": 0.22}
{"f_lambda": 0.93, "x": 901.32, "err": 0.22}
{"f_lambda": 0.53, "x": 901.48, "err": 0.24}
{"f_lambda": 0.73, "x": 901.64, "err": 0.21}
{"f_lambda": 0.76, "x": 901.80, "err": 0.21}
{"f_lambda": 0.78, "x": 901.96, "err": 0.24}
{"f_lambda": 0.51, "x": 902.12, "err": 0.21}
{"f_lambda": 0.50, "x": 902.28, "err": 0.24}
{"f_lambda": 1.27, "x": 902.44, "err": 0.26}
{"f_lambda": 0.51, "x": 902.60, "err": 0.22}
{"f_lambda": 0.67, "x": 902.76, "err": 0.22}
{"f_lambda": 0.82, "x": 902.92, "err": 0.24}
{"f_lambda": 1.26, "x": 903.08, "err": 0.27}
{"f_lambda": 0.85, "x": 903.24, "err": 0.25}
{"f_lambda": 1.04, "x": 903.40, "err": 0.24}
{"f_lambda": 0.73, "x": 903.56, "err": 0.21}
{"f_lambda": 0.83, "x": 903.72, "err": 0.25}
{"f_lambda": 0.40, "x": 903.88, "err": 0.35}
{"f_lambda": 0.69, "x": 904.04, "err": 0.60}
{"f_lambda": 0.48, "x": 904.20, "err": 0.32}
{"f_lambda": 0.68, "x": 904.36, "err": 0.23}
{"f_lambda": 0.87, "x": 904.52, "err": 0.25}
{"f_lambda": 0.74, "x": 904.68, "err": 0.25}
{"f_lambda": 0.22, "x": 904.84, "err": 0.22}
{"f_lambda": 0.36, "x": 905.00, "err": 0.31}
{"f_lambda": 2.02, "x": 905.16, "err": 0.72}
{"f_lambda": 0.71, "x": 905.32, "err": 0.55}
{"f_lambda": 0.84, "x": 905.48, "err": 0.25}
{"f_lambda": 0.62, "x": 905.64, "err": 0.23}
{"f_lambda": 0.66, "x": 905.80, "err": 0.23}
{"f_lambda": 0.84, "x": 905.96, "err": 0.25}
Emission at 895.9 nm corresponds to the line [O III] 5007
